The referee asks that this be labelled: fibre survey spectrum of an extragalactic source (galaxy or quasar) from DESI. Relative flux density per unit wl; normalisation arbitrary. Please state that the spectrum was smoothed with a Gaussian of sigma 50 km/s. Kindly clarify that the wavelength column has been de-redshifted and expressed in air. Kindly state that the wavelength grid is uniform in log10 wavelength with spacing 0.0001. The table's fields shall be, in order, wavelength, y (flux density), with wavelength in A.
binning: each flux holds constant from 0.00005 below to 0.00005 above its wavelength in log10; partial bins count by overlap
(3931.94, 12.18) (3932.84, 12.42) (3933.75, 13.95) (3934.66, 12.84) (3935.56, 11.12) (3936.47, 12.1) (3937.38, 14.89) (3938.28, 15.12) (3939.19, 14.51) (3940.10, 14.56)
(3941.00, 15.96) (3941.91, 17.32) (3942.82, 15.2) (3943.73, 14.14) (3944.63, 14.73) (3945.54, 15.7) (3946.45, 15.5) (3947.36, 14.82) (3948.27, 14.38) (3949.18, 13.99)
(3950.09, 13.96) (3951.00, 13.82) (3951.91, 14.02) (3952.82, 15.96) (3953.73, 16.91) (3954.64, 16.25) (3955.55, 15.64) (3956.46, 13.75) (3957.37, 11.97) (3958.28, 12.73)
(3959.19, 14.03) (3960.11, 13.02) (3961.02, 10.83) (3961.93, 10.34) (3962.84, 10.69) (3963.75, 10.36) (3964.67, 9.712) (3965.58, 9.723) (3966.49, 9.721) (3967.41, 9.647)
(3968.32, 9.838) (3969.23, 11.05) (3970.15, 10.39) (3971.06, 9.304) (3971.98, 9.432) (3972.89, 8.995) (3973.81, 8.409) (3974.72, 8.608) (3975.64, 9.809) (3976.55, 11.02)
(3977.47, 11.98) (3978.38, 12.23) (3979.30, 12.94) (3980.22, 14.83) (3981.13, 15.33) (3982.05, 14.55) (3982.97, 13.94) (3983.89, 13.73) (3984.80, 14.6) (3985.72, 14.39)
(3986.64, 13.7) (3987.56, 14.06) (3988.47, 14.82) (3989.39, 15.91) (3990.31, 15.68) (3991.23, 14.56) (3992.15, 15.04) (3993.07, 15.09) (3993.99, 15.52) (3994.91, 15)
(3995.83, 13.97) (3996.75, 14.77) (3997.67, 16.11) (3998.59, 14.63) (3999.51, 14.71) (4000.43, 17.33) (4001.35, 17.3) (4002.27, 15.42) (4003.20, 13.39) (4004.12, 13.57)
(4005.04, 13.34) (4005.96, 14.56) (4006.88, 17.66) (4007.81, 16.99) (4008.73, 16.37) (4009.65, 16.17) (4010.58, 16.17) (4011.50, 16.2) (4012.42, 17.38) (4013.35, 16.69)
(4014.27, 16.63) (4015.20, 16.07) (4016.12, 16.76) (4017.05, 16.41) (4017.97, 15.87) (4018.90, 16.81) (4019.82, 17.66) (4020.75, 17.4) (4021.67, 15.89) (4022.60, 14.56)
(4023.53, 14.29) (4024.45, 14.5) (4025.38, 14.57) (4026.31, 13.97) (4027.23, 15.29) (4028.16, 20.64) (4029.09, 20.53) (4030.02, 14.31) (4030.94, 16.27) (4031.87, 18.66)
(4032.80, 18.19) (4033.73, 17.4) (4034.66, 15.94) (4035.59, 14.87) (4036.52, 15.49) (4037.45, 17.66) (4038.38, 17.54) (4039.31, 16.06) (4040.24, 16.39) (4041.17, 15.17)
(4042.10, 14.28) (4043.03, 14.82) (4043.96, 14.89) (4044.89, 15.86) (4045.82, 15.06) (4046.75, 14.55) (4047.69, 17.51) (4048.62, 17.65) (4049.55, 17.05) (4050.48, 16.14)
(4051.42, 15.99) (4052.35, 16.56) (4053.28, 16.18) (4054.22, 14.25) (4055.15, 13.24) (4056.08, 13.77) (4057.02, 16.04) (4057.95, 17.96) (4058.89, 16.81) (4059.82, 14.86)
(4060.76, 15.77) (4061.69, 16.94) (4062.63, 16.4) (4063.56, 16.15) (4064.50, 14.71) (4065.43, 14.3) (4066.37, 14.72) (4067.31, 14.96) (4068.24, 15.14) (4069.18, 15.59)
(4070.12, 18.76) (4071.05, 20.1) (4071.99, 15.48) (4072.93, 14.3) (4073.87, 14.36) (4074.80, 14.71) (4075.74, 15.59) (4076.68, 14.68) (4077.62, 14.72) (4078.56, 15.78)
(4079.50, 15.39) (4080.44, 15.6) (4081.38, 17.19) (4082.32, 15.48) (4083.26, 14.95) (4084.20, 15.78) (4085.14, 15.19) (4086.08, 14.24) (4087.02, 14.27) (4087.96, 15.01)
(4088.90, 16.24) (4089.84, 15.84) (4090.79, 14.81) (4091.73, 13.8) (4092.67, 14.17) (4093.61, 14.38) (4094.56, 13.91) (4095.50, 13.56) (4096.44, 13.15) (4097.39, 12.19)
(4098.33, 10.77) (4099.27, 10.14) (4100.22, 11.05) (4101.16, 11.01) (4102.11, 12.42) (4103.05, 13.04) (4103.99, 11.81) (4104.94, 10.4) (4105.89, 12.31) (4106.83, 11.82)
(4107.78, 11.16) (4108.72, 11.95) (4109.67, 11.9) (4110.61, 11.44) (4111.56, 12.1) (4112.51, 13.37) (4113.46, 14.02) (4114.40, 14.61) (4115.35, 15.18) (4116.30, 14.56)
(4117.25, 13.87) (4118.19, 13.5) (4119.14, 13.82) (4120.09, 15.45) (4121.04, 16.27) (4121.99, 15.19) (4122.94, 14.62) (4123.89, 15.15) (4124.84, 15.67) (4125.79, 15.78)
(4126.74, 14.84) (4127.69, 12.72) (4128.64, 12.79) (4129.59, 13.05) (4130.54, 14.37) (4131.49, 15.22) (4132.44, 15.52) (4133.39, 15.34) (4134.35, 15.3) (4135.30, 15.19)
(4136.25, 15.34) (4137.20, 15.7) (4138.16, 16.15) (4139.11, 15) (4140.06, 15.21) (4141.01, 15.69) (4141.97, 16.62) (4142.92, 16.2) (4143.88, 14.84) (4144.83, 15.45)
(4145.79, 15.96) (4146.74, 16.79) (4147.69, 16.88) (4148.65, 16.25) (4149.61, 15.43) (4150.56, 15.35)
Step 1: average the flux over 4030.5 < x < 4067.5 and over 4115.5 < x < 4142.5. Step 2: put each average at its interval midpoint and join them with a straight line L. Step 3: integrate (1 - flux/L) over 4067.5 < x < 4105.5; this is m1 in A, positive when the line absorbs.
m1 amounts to 2.7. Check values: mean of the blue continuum 15.9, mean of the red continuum 14.9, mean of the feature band 14.4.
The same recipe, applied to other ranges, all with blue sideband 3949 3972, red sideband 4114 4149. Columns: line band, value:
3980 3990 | -1.5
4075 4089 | -1.0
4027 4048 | -4.5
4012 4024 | -2.8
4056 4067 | -1.4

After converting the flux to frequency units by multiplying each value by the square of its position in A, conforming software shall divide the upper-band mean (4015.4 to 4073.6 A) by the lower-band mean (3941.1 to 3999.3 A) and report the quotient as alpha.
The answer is 1.26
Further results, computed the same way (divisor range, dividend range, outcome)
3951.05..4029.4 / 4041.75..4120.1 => 1.08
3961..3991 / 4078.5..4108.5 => 1.21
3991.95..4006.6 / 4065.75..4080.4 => 1.08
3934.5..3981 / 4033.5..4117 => 1.23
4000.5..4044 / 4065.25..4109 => 0.91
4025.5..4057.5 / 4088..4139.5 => 0.89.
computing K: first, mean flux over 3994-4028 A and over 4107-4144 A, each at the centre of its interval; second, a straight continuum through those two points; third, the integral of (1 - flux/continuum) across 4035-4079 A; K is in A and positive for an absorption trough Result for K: -1.53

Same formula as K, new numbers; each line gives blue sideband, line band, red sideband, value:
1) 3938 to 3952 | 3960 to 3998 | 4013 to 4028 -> 7.2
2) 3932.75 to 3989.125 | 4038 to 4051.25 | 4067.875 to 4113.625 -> -2.2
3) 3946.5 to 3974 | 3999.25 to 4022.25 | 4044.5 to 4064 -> -3.1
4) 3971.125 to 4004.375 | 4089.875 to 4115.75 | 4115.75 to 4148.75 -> 3.8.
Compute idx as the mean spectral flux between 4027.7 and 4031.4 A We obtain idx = 18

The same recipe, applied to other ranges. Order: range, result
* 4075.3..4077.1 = 15.1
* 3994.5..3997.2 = 14.6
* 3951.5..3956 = 15.8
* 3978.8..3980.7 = 13.9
